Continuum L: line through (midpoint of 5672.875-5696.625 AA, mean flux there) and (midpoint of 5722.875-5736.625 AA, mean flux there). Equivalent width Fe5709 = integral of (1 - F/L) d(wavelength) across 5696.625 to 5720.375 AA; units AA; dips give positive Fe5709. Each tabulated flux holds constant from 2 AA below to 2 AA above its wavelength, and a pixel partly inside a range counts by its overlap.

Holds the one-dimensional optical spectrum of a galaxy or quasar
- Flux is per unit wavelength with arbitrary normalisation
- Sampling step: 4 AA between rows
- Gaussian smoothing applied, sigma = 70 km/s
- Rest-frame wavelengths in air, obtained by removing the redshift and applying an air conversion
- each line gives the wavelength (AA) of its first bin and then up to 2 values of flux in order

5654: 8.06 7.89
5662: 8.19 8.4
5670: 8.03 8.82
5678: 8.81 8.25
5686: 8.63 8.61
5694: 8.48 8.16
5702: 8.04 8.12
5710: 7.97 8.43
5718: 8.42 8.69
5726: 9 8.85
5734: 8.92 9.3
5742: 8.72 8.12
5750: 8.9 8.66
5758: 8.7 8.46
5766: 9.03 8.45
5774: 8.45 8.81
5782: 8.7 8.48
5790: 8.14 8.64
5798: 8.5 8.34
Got 1.5 AA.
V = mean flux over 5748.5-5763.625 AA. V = 8.68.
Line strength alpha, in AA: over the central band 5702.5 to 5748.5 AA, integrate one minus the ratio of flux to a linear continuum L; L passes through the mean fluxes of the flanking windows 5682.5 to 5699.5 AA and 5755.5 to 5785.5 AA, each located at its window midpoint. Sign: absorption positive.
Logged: -0.2 AA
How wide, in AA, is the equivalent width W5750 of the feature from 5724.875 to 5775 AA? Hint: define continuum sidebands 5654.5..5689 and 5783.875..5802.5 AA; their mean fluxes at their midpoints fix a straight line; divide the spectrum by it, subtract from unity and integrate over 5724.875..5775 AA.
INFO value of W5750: -2.0 AA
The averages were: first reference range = 8.37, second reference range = 8.43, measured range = 8.74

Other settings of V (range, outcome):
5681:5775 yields 8.56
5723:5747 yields 8.84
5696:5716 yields 8.14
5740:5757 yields 8.61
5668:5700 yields 8.47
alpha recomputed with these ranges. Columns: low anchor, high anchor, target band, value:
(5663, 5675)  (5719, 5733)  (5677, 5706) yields 0.51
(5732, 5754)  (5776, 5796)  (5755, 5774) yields 0.06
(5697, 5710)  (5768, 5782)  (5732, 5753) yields -1.08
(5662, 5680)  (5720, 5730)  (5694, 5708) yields 0.84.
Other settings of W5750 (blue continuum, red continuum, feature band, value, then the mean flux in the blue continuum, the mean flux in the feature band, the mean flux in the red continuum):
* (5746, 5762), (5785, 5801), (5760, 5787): -0.3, 8.64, 8.63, 8.43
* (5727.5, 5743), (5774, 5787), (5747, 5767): 0.2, 8.96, 8.7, 8.64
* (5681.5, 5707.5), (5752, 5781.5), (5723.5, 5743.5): -1.1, 8.34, 8.96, 8.65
